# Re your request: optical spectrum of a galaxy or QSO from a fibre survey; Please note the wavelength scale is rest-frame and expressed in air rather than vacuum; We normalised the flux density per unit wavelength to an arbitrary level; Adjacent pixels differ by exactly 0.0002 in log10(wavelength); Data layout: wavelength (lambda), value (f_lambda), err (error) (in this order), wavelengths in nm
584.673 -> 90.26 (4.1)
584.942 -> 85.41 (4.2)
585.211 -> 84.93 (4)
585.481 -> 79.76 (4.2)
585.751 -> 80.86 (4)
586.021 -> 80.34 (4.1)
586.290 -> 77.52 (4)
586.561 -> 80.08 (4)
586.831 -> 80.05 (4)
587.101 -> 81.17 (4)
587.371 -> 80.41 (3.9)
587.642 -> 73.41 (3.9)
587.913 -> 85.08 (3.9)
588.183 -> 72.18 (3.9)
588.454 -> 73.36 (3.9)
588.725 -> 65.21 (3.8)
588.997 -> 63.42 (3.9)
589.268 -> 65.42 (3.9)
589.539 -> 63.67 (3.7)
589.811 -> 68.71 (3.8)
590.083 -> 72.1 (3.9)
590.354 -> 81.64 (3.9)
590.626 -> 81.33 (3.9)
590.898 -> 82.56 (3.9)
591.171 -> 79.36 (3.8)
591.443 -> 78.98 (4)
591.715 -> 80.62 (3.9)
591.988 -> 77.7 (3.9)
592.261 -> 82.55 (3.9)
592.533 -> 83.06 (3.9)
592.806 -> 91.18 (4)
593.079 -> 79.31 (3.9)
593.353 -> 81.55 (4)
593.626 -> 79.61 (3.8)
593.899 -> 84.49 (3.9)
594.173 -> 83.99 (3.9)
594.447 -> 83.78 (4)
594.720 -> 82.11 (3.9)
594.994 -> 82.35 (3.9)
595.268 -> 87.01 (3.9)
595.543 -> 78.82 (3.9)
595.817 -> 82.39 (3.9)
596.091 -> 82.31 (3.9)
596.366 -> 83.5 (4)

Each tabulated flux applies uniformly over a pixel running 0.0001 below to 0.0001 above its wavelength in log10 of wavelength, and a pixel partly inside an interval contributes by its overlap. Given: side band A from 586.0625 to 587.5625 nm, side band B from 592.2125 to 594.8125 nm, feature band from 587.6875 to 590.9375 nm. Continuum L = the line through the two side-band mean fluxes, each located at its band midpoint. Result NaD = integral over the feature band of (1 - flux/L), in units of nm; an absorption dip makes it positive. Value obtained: 0.336 nm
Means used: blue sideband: 79.7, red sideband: 83.2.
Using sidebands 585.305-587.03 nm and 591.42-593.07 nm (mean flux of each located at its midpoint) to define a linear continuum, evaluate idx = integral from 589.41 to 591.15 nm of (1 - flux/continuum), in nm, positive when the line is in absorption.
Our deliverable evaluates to 0.13 nm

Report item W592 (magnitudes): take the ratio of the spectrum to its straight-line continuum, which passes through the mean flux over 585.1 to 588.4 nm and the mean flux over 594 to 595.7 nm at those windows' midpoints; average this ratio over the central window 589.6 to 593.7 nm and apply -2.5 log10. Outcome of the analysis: 0.026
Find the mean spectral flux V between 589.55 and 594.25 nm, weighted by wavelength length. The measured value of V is 80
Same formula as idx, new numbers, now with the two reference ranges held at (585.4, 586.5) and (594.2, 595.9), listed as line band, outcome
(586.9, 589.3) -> 0.20 nm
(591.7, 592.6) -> 0.01 nm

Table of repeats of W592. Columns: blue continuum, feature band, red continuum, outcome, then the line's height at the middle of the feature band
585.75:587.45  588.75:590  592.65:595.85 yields 0.23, 81.1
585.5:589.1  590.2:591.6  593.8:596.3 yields -0.02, 79.6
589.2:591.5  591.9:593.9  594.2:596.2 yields -0.04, 79.1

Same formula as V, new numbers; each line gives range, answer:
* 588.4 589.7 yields 65.8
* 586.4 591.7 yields 75.3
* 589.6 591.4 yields 77.1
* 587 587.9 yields 79.1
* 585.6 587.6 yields 79.7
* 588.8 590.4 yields 68.3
